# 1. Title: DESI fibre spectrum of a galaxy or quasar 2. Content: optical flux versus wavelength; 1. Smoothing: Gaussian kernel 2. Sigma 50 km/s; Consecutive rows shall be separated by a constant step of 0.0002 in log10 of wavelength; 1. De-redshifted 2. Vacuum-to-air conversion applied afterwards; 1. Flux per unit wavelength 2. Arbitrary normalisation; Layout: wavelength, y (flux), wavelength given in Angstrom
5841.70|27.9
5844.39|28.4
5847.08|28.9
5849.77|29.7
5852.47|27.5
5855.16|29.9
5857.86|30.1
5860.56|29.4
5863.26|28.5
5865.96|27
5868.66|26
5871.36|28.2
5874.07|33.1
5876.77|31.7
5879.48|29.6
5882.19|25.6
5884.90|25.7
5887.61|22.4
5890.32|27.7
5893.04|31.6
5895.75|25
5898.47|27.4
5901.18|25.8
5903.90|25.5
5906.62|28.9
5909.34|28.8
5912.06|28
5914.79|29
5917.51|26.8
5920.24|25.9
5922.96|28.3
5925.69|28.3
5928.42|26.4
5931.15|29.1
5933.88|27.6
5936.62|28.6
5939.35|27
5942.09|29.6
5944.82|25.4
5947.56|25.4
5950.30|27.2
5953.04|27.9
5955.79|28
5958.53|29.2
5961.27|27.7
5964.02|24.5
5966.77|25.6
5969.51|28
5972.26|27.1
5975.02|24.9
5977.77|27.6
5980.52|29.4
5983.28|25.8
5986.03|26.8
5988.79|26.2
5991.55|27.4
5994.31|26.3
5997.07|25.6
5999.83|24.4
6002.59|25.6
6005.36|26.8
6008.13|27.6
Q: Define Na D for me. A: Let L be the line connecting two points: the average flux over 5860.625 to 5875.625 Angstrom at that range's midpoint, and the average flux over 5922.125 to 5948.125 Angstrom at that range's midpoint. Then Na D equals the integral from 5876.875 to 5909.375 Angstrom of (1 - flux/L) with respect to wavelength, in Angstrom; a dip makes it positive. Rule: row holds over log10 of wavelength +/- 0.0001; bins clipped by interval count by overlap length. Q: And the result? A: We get 1.4 Angstrom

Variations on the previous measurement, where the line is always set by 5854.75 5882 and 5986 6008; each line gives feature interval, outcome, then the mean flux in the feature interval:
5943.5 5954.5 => 0.3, 26.5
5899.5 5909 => 0.5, 27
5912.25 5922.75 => 0.2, 27.4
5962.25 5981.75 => 0.0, 26.7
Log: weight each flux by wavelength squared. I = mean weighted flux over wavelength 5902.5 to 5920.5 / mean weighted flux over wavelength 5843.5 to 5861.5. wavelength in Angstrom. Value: 1.0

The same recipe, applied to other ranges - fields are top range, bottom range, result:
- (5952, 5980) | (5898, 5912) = 1.01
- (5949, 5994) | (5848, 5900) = 0.99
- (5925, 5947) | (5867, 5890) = 1.02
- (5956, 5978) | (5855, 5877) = 0.95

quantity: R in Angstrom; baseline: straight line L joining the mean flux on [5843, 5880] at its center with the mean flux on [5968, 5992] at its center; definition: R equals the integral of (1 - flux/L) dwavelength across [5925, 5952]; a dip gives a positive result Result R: 0.3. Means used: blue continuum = 29.1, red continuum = 27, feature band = 27.4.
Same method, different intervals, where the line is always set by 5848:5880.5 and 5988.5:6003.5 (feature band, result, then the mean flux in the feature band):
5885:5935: 1.32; 27.3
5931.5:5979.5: -0.47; 27.2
